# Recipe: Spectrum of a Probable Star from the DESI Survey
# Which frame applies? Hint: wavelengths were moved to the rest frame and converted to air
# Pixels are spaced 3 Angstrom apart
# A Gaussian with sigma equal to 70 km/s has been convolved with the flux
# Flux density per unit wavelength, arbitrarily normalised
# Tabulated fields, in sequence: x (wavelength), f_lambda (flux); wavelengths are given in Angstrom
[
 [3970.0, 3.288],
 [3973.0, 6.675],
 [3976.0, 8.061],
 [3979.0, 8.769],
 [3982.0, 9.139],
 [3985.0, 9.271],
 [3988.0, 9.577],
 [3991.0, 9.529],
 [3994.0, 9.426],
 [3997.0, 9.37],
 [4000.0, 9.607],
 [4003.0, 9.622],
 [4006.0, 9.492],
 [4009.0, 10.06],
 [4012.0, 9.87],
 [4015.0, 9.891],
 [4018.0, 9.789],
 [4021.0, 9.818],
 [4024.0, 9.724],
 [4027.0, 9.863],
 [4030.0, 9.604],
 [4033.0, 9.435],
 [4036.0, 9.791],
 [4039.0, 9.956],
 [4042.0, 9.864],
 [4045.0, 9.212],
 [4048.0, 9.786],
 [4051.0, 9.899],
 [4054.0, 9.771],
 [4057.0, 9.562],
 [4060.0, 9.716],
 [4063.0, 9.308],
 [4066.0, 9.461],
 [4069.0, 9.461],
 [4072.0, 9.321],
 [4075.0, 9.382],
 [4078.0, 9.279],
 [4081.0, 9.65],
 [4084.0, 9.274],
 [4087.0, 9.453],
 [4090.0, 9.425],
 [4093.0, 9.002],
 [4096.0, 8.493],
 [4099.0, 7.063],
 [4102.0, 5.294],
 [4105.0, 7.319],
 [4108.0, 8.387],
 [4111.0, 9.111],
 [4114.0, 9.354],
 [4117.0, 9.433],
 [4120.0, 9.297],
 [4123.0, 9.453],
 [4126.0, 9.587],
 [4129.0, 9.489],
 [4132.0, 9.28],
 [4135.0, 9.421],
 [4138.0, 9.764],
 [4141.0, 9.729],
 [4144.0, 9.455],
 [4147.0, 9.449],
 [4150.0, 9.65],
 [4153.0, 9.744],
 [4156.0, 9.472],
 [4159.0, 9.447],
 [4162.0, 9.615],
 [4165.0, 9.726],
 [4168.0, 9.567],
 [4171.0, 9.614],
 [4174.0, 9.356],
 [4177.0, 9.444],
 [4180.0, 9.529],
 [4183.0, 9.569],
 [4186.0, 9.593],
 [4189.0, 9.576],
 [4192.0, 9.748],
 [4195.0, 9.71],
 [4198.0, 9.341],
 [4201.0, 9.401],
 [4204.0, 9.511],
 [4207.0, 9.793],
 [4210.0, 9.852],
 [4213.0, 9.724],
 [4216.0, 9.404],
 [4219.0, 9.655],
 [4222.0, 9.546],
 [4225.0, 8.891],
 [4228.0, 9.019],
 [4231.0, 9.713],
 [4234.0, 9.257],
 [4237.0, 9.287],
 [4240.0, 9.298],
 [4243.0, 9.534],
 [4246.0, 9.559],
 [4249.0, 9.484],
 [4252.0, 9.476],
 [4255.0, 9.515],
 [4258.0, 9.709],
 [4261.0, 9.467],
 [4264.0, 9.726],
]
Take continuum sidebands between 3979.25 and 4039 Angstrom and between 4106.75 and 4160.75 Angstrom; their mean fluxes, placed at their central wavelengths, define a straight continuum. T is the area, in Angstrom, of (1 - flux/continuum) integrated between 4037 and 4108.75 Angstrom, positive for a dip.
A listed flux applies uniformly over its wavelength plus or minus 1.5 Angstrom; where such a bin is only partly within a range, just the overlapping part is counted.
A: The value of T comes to 3.4 Angstrom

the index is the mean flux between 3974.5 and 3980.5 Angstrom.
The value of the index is 8.42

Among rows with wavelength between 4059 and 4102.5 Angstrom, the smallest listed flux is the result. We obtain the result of 5.294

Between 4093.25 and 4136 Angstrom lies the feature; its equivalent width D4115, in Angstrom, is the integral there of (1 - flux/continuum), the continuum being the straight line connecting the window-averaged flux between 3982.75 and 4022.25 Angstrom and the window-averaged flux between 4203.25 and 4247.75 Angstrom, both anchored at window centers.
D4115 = 4.1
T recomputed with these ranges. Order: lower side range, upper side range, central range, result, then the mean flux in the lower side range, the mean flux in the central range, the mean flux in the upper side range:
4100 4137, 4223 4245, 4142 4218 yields -4.4 Angstrom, 8.78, 9.57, 9.3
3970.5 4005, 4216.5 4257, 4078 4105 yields 1.9 Angstrom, 8.85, 8.44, 9.41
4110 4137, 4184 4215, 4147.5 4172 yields -0.2 Angstrom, 9.39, 9.6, 9.62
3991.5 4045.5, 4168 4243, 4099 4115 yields 3.0 Angstrom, 9.69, 7.77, 9.5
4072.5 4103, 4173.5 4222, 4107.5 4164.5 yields -2.3 Angstrom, 8.71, 9.45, 9.58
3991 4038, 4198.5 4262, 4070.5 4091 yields 0.5 Angstrom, 9.69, 9.4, 9.48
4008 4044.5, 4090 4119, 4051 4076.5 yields -1.3 Angstrom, 9.79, 9.52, 8.25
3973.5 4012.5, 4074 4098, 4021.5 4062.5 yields -2.0 Angstrom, 9.29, 9.7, 9.2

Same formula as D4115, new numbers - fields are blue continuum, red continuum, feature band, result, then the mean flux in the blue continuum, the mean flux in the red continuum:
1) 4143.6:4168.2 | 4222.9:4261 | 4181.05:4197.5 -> -0.2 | 9.57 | 9.4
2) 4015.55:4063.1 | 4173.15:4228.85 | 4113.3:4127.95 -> 0.3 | 9.71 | 9.52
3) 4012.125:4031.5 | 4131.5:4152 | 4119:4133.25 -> 0.2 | 9.79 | 9.55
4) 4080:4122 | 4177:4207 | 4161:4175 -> -0.4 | 8.61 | 9.56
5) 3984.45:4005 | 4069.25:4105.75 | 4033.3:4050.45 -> -1.2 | 9.5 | 8.64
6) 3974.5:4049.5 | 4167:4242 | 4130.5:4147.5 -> 0.0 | 9.54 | 9.5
